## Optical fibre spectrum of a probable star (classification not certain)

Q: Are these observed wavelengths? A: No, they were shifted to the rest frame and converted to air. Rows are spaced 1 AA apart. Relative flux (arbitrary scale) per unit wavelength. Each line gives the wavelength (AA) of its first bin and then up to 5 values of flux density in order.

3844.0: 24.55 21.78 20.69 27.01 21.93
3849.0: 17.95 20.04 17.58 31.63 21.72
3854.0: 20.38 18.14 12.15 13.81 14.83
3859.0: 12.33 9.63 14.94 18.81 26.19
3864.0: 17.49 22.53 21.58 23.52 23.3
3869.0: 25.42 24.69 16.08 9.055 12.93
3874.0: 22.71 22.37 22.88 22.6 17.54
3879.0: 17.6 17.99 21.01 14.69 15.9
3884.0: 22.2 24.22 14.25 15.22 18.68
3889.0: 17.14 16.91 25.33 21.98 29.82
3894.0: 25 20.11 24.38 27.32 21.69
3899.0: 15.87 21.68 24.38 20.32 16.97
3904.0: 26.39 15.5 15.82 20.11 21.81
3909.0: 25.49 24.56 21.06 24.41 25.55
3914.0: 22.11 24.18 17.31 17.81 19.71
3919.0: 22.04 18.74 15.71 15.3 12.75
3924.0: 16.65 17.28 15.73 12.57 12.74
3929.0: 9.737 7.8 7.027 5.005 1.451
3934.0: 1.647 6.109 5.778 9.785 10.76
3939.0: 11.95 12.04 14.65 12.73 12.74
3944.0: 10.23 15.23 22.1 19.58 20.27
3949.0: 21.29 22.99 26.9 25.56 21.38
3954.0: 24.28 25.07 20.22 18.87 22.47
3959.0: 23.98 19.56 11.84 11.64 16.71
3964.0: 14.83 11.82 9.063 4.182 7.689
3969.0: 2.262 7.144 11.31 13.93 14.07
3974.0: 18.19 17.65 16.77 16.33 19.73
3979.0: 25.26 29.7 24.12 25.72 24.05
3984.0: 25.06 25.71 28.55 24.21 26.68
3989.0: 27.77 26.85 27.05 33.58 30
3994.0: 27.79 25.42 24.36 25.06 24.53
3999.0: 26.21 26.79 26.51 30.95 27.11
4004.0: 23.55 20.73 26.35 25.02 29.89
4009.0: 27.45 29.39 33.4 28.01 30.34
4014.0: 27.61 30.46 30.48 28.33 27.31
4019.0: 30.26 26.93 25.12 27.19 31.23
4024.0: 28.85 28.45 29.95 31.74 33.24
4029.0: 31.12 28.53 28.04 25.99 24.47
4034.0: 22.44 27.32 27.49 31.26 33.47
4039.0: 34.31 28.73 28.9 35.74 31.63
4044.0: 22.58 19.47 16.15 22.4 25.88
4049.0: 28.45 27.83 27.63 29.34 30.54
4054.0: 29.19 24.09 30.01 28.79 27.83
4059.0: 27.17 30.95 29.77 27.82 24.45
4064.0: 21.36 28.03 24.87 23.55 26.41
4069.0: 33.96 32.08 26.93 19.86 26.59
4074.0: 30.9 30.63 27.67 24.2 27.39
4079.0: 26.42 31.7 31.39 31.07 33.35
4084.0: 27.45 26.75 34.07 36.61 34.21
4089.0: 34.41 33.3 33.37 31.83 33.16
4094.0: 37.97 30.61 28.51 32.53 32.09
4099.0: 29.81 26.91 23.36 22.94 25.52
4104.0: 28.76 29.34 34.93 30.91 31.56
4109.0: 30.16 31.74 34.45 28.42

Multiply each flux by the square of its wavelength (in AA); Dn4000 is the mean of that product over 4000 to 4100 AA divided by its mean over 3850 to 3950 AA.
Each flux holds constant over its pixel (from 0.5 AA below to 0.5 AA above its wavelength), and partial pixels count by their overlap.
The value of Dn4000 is 1.7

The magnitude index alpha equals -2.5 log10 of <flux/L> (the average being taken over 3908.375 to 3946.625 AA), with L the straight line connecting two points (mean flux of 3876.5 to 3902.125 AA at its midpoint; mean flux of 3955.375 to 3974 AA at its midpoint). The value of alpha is 0.17 mag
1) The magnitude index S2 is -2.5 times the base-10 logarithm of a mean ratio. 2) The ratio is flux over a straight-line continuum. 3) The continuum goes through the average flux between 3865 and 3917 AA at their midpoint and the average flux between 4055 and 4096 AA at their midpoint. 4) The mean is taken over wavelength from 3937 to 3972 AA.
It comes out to 0.43 mag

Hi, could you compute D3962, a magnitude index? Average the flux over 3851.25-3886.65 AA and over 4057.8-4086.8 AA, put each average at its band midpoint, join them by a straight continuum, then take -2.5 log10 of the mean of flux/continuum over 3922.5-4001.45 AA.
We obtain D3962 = 0.30 mag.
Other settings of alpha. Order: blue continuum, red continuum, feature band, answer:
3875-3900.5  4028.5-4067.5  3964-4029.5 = 0.05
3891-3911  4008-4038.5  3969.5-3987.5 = 0.28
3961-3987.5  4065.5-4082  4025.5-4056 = -0.16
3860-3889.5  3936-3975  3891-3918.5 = -0.22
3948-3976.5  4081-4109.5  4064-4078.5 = 0.05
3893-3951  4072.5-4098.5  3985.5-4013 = -0.15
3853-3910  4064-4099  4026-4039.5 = -0.07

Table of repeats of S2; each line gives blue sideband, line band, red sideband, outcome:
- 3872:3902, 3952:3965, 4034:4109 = 0.22 mag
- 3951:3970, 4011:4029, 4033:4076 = -0.25 mag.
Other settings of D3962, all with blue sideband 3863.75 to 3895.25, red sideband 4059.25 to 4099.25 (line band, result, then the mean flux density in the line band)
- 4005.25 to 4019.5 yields -0.09 mag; 28.7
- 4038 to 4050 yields 0.04 mag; 27.1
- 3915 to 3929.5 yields 0.33 mag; 16.3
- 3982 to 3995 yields -0.07 mag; 27.1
